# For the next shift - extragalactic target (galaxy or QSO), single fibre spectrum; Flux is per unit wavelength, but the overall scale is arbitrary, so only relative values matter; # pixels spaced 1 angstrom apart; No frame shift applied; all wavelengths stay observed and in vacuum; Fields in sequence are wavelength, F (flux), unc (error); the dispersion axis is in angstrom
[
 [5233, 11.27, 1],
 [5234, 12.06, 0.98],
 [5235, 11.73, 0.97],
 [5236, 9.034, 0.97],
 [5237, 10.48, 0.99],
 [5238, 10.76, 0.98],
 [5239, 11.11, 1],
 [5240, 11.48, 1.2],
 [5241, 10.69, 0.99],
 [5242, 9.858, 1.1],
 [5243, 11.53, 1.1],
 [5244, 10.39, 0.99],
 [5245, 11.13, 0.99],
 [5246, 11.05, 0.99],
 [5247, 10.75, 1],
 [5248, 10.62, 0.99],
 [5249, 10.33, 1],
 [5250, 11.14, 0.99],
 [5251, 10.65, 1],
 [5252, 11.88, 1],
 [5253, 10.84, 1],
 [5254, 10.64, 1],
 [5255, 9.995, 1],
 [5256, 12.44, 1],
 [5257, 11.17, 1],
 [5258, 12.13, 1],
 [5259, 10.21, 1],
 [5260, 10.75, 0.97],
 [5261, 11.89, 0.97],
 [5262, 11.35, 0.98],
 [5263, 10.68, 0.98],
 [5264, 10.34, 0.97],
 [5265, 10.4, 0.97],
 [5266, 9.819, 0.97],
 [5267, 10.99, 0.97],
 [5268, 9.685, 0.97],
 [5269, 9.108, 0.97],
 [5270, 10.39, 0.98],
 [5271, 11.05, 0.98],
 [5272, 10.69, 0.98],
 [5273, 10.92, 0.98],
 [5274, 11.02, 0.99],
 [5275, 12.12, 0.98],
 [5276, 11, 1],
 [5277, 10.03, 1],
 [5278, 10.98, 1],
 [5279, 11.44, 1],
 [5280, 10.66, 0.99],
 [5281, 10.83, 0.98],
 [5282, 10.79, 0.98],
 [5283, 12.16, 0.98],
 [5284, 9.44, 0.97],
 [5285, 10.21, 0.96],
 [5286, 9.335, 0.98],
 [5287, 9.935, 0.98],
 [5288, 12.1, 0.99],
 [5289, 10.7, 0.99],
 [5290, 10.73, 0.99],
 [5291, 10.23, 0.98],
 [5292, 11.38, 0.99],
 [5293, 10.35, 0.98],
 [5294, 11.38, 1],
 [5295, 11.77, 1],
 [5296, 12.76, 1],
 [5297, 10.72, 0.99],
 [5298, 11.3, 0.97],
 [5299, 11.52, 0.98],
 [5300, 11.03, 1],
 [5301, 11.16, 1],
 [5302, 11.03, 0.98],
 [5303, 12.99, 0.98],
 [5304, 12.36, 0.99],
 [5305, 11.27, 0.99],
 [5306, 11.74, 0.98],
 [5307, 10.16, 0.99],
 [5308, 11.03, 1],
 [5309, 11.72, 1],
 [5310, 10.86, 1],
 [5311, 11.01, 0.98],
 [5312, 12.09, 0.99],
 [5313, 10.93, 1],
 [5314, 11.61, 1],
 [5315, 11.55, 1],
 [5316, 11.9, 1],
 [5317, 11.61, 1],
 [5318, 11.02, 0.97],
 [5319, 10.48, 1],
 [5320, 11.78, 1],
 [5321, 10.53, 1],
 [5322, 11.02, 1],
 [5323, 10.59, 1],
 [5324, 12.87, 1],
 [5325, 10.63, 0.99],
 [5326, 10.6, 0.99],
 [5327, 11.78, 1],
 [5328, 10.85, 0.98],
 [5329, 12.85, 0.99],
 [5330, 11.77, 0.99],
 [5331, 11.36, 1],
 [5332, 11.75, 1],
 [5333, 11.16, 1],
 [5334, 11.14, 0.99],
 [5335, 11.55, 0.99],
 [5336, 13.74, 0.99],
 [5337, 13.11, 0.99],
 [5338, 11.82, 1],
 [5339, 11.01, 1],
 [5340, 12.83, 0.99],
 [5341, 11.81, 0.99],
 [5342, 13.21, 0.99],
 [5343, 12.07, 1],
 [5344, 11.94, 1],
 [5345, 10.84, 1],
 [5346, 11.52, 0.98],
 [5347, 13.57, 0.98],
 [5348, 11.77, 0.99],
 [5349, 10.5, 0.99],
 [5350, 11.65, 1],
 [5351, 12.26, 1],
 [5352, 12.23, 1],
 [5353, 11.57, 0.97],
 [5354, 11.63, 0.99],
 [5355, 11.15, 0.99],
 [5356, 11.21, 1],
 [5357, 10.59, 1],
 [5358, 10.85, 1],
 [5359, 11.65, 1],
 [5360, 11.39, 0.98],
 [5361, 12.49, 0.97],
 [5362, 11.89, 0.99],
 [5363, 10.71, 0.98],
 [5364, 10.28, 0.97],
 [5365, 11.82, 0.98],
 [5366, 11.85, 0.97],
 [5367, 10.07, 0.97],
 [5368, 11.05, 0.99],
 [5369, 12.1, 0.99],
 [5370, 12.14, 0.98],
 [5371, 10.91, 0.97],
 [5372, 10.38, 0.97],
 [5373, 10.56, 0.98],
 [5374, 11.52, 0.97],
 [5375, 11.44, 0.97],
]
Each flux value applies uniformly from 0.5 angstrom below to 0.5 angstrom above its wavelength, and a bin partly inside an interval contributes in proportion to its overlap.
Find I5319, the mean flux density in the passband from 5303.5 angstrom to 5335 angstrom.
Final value 11.4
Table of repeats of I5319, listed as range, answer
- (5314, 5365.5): 11.6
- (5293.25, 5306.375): 11.6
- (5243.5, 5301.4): 10.9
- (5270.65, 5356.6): 11.4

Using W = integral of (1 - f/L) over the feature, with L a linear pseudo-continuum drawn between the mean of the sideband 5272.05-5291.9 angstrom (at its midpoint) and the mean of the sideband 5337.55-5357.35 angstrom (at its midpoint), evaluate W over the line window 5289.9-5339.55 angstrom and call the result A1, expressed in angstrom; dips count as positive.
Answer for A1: -0.7 angstrom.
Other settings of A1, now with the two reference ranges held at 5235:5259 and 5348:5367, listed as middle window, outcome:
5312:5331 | -0.2 angstrom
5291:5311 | -0.4 angstrom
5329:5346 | -1.0 angstrom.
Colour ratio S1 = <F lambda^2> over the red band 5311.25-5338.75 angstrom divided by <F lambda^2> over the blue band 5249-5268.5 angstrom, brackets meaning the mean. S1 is 1.09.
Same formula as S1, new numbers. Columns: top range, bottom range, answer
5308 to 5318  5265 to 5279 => 1.09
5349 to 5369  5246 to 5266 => 1.08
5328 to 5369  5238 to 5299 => 1.11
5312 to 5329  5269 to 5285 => 1.06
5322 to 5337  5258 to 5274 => 1.12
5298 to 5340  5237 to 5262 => 1.08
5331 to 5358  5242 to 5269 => 1.13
